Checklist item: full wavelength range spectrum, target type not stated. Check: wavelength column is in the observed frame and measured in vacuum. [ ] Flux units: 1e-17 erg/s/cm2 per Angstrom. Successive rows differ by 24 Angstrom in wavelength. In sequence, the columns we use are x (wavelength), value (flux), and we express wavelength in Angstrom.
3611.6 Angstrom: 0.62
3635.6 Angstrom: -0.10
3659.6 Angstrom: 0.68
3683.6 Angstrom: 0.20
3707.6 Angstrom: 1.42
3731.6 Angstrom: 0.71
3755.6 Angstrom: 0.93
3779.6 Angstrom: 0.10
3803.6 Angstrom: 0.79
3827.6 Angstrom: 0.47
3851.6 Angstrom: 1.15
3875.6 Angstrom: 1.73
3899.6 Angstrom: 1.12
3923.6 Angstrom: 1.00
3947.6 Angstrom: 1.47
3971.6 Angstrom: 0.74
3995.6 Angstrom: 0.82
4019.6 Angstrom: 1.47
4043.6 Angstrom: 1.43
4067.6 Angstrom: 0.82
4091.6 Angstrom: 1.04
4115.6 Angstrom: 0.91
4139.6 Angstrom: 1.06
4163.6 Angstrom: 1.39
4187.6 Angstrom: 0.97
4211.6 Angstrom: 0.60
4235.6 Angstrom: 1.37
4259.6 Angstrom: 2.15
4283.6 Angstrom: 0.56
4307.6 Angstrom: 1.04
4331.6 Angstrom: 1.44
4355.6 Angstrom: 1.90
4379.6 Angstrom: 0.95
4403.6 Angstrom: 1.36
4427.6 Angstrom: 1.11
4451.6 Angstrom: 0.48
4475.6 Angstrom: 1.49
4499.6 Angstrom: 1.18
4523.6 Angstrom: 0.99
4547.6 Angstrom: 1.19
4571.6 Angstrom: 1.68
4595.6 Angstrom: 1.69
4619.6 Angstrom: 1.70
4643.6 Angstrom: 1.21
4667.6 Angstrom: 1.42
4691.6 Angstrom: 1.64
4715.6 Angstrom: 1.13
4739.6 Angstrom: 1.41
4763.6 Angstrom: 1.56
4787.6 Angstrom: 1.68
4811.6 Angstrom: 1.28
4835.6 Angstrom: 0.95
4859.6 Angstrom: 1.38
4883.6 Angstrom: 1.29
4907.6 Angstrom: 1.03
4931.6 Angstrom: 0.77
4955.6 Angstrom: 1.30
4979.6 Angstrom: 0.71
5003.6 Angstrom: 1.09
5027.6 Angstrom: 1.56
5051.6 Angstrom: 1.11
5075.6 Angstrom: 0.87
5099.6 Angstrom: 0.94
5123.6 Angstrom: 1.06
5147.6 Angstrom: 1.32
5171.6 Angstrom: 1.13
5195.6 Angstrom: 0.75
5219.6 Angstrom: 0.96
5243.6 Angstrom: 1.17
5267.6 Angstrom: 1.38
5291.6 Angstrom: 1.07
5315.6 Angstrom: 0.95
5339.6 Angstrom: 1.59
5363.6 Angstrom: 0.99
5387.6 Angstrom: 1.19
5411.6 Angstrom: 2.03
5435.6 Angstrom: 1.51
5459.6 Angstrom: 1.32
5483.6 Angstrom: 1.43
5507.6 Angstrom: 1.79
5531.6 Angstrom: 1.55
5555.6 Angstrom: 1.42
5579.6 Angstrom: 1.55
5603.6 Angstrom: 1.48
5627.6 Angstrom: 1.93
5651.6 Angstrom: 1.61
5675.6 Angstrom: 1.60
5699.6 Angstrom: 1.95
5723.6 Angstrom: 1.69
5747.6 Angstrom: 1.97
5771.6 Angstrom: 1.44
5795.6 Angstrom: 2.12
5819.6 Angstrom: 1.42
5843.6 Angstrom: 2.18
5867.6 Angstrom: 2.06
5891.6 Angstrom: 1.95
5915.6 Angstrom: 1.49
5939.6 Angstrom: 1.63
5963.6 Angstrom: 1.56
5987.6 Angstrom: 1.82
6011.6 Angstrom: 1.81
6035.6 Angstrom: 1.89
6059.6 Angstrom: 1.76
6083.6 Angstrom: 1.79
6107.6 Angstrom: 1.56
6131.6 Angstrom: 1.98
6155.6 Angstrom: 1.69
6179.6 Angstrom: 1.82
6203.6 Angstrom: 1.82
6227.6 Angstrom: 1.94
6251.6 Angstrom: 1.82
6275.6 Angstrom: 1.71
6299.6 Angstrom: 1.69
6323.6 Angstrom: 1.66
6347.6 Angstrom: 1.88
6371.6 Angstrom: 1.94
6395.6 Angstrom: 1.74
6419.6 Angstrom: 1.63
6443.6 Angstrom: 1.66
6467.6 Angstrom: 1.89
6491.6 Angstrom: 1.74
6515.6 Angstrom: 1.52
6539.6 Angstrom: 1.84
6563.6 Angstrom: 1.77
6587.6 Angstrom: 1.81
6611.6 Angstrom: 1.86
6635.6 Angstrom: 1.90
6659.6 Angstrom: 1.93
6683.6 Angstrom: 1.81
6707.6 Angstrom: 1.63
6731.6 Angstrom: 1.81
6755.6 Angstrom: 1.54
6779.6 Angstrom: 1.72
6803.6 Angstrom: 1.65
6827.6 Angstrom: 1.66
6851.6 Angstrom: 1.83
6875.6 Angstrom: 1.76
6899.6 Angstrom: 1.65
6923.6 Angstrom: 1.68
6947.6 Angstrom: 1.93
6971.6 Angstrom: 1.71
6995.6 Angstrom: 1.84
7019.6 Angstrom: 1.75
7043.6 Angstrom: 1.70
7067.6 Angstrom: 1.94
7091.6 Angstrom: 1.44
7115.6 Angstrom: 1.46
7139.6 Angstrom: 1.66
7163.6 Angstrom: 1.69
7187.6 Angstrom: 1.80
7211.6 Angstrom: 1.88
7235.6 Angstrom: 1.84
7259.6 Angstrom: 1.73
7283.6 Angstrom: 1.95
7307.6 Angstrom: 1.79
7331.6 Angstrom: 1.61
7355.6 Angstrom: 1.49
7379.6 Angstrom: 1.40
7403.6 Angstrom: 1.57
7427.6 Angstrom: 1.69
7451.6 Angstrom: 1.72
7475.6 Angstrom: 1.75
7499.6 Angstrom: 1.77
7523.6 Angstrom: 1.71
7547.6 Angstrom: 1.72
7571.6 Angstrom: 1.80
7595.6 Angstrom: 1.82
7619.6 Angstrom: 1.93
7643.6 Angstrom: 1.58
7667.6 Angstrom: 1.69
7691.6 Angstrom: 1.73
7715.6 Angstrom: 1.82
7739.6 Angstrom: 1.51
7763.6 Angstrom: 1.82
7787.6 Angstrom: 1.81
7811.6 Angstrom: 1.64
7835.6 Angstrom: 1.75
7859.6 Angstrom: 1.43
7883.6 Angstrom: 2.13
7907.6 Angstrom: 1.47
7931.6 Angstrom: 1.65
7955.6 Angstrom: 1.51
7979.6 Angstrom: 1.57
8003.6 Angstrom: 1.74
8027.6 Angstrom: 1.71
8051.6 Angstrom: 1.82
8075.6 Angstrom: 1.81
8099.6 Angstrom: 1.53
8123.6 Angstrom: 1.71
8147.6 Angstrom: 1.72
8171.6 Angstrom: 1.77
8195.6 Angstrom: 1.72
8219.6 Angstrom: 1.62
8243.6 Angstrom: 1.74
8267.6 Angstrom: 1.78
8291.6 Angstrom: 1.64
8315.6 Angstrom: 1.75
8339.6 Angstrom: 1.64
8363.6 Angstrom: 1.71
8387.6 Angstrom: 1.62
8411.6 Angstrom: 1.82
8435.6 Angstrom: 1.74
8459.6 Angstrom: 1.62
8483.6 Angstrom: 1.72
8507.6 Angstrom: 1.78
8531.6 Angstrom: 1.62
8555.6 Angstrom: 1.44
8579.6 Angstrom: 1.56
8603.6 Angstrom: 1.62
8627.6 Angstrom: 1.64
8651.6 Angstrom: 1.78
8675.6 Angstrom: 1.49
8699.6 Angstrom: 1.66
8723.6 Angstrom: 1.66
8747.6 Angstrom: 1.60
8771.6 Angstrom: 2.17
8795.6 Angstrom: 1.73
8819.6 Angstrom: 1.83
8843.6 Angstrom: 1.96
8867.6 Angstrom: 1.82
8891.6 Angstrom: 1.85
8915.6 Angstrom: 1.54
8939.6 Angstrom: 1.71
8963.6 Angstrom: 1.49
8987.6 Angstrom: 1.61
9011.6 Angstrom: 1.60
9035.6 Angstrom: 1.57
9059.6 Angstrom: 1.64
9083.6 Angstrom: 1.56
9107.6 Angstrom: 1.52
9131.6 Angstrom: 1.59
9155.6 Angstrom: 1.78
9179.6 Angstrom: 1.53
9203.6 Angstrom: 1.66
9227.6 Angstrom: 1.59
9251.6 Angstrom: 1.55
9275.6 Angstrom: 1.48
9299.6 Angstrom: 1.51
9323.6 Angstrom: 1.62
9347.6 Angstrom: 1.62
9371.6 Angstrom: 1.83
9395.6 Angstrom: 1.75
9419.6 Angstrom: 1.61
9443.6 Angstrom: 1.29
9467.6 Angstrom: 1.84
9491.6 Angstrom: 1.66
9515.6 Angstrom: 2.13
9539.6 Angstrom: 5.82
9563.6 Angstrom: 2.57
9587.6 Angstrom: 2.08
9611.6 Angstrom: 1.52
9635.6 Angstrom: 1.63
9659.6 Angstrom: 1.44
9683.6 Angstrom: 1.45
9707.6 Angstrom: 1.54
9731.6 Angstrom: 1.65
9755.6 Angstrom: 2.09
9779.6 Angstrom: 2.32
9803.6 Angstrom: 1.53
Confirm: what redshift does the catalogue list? 0.454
